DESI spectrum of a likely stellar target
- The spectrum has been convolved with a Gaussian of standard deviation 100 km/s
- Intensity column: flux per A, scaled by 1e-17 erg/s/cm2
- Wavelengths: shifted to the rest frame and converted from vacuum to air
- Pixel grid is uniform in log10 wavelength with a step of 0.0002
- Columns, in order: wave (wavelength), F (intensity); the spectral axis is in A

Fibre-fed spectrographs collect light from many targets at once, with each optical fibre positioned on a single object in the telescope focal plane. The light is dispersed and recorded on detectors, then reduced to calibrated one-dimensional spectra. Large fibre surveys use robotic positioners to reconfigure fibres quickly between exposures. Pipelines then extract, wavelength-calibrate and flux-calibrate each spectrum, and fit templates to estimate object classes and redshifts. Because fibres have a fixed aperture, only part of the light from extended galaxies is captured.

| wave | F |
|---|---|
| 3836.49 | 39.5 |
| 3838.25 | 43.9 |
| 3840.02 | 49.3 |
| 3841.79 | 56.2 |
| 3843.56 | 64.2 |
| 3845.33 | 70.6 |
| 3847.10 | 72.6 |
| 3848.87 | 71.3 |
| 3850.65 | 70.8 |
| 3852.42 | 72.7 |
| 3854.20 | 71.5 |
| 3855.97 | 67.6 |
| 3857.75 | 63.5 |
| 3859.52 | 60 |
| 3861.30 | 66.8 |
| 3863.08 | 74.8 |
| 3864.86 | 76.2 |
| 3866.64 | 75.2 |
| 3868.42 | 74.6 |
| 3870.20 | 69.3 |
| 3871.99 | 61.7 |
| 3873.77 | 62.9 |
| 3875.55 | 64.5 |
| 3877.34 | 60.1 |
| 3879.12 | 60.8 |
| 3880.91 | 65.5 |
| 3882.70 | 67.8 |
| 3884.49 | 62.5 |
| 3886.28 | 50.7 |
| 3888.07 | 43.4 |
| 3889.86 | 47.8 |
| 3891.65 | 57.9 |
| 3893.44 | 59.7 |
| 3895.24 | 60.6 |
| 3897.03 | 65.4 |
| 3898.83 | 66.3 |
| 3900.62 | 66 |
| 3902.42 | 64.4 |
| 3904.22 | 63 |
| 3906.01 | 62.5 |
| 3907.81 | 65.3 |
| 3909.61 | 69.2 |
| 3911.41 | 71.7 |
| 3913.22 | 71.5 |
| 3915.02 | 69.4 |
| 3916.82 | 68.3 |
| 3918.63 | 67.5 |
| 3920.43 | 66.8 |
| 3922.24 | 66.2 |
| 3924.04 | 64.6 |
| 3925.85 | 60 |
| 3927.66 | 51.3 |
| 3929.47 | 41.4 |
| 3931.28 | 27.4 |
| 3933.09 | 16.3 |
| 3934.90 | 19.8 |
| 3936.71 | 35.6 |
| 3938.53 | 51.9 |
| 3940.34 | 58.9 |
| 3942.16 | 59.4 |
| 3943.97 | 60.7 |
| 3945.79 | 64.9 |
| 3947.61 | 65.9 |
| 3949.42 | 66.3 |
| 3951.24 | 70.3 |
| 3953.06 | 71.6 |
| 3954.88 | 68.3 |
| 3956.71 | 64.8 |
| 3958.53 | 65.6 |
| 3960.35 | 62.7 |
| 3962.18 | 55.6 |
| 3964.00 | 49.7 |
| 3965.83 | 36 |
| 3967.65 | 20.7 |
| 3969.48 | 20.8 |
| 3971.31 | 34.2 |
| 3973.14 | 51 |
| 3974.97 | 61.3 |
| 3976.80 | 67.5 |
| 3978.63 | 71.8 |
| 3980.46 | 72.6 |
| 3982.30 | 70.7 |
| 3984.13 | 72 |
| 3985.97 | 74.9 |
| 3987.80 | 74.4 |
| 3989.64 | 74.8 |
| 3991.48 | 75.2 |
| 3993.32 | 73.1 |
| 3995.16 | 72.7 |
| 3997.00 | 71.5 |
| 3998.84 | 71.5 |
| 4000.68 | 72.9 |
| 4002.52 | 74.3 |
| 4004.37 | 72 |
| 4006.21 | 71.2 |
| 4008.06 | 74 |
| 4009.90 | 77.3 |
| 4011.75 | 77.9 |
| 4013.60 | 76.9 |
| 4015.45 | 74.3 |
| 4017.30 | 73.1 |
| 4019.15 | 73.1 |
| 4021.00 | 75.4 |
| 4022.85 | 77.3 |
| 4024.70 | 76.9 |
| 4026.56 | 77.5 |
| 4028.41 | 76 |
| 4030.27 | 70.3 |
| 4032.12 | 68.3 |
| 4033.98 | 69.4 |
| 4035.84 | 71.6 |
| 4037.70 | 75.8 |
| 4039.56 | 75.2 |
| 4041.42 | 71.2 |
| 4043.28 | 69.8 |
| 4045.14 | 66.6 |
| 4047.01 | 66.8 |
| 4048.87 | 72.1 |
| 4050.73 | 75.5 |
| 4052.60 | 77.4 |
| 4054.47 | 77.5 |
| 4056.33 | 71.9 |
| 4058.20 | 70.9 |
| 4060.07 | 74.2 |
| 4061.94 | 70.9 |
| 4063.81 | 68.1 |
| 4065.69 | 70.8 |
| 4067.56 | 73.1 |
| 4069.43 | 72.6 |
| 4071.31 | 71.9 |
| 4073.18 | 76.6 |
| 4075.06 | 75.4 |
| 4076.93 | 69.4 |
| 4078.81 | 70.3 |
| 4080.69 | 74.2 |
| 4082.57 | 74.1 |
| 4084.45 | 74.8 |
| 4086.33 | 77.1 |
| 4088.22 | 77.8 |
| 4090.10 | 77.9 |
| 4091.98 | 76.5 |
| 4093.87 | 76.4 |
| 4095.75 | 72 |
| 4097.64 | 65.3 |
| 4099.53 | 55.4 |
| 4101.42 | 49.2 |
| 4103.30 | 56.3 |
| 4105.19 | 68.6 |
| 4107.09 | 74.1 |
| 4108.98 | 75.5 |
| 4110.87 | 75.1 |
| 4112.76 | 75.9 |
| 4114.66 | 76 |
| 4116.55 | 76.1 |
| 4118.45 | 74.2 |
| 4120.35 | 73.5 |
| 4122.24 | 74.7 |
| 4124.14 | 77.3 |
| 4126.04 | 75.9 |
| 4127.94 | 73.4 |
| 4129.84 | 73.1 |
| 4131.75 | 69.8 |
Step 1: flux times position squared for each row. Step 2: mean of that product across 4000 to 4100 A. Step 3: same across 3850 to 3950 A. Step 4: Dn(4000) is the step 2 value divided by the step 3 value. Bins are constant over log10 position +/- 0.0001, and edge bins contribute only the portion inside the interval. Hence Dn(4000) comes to 1.30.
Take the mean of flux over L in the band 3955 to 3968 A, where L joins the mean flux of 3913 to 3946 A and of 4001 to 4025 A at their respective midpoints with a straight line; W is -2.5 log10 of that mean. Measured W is 0.154 mag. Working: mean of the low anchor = 53.2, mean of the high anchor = 74.8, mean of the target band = 53.1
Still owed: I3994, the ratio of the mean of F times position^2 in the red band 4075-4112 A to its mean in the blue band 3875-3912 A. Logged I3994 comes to 1.27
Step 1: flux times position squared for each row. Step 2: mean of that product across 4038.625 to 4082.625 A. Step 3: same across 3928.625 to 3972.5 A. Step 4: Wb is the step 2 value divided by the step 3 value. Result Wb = 1.5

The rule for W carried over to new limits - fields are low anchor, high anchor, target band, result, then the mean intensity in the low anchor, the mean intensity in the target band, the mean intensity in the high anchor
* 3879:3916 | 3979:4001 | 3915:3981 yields 0.243 mag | 62.5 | 54.5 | 73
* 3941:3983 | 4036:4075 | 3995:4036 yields -0.118 mag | 57.9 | 73.8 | 72.5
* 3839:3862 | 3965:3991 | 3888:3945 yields 0.085 mag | 65.8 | 57.1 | 57.7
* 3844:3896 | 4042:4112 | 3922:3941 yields 0.456 mag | 64.9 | 43.9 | 71.4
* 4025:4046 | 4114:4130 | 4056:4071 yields 0.023 mag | 72.1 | 71.5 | 75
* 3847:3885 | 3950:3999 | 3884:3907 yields 0.120 mag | 67.8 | 59.2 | 61.9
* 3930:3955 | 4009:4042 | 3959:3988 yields 0.093 mag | 52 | 55.7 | 74.3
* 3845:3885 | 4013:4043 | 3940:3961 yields 0.094 mag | 68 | 65.1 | 73.8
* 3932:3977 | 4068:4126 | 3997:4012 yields -0.242 mag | 51.7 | 73.6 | 72.2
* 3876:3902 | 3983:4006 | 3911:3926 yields -0.067 mag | 59.8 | 67.5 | 73.2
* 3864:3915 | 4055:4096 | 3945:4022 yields 0.048 mag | 63.9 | 65.9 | 73.6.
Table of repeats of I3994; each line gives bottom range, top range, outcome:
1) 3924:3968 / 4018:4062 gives 1.46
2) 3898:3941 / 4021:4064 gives 1.36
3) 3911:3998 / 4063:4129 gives 1.31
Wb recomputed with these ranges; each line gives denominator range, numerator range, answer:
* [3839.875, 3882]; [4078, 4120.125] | 1.20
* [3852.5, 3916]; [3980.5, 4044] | 1.21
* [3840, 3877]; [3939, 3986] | 0.92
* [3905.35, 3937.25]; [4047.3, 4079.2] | 1.41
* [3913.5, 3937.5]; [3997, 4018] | 1.52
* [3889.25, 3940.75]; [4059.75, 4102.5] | 1.36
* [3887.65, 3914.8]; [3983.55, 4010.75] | 1.23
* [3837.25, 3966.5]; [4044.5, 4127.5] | 1.30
